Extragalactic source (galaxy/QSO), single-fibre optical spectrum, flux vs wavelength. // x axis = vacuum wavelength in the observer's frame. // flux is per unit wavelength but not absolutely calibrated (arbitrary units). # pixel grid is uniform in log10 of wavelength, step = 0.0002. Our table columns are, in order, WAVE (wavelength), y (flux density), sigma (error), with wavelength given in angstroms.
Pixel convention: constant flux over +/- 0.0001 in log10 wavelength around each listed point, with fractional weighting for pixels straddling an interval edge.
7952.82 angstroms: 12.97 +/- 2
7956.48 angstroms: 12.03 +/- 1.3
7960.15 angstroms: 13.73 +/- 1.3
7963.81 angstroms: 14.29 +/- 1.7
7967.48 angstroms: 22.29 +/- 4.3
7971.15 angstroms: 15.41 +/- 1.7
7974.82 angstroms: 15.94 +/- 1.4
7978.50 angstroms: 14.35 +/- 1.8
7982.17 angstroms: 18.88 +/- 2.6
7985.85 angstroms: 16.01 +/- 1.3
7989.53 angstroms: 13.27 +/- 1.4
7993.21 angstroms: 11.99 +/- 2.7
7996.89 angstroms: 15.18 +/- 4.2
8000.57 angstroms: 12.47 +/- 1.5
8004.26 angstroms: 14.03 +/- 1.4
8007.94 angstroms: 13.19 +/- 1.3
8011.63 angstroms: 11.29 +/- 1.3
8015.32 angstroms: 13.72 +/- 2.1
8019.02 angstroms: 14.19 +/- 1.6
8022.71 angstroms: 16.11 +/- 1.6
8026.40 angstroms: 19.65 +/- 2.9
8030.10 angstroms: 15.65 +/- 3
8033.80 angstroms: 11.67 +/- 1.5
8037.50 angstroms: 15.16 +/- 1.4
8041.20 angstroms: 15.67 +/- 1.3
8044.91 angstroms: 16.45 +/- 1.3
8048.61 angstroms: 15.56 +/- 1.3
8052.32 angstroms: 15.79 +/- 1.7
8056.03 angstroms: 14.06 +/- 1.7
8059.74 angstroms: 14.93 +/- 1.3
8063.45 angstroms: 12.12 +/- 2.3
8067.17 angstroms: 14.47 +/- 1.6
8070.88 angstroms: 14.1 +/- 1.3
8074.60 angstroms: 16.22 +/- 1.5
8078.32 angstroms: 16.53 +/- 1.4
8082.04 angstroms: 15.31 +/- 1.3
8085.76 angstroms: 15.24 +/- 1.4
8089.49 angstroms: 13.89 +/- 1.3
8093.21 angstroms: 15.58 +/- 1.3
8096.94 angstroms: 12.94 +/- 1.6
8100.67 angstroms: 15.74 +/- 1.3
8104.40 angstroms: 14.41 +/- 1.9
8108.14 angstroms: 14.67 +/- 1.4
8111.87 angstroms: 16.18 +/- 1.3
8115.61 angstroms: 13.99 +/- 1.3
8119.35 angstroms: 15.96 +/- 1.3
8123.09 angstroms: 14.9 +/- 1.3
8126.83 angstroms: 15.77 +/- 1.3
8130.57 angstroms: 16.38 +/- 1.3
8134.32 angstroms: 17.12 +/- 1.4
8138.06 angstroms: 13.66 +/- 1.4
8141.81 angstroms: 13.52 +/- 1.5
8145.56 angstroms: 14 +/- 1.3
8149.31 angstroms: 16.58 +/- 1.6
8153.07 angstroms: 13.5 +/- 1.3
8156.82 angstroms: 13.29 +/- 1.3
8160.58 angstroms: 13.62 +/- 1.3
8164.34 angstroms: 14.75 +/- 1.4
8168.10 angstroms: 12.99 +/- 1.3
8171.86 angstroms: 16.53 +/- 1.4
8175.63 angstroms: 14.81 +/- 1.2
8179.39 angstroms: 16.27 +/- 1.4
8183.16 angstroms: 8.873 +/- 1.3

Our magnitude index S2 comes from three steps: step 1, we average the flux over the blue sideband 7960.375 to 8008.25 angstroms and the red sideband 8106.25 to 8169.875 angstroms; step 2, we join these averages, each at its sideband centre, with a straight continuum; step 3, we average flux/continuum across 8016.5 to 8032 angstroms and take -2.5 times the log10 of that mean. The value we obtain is -0.08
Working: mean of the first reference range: 15.2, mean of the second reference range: 14.8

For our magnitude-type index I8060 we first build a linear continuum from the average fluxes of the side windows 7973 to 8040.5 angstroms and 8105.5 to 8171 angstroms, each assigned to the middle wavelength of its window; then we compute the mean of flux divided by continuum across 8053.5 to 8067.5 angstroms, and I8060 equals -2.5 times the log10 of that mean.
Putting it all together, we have 0.06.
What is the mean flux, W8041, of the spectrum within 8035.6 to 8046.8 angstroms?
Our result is 15.7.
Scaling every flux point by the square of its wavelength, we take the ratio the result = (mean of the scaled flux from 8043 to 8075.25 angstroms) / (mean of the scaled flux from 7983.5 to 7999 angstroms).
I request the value 1.06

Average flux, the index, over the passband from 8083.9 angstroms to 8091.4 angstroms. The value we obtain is 14.6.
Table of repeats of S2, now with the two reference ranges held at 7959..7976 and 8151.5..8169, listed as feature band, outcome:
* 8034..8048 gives 0.01 mag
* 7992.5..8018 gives 0.20 mag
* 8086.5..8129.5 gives -0.04 mag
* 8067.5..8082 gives -0.04 mag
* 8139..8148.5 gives -0.01 mag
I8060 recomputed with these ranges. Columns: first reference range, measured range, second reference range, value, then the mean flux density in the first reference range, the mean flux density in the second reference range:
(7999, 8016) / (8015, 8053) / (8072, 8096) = -0.13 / 12.9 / 15.3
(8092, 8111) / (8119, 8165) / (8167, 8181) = 0.01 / 14.7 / 15.3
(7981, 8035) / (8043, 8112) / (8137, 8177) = -0.04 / 14.5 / 14.3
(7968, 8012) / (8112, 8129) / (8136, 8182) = -0.06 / 14.7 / 14.4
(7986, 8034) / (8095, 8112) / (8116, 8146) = 0.02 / 14.2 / 15.2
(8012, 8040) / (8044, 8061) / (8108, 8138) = -0.01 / 15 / 15.6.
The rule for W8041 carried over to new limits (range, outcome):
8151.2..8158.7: 13.4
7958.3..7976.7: 16.3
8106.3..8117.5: 14.9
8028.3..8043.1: 14.5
